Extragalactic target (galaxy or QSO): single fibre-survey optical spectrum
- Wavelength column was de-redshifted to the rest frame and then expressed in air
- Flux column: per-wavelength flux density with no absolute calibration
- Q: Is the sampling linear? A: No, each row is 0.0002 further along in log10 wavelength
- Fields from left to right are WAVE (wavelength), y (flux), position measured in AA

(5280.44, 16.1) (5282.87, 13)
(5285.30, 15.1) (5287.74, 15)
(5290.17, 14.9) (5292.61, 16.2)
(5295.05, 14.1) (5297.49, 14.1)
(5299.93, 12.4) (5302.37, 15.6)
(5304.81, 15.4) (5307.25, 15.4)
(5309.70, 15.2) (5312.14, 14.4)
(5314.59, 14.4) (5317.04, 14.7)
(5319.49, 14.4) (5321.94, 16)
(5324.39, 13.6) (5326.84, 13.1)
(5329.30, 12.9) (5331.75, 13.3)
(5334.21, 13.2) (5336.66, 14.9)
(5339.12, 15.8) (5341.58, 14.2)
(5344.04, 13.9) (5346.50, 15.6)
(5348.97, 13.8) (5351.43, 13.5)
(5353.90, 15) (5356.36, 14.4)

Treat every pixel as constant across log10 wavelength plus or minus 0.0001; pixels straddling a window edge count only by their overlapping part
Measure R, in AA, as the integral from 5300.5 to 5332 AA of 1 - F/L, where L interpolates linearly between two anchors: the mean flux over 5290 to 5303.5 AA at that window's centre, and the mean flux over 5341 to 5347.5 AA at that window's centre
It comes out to 0.1 AA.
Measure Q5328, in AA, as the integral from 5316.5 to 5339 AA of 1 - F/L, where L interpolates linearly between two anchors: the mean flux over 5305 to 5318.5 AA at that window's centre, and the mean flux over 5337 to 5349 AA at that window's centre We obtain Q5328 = 1.1 AA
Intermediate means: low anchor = 14.9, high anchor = 14.8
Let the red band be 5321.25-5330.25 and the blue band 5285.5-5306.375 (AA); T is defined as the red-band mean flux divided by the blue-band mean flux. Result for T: 0.9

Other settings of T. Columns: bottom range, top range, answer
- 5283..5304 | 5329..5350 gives 0.98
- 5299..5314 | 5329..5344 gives 0.96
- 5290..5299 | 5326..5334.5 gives 0.89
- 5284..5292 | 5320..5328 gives 0.95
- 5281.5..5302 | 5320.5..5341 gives 0.98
